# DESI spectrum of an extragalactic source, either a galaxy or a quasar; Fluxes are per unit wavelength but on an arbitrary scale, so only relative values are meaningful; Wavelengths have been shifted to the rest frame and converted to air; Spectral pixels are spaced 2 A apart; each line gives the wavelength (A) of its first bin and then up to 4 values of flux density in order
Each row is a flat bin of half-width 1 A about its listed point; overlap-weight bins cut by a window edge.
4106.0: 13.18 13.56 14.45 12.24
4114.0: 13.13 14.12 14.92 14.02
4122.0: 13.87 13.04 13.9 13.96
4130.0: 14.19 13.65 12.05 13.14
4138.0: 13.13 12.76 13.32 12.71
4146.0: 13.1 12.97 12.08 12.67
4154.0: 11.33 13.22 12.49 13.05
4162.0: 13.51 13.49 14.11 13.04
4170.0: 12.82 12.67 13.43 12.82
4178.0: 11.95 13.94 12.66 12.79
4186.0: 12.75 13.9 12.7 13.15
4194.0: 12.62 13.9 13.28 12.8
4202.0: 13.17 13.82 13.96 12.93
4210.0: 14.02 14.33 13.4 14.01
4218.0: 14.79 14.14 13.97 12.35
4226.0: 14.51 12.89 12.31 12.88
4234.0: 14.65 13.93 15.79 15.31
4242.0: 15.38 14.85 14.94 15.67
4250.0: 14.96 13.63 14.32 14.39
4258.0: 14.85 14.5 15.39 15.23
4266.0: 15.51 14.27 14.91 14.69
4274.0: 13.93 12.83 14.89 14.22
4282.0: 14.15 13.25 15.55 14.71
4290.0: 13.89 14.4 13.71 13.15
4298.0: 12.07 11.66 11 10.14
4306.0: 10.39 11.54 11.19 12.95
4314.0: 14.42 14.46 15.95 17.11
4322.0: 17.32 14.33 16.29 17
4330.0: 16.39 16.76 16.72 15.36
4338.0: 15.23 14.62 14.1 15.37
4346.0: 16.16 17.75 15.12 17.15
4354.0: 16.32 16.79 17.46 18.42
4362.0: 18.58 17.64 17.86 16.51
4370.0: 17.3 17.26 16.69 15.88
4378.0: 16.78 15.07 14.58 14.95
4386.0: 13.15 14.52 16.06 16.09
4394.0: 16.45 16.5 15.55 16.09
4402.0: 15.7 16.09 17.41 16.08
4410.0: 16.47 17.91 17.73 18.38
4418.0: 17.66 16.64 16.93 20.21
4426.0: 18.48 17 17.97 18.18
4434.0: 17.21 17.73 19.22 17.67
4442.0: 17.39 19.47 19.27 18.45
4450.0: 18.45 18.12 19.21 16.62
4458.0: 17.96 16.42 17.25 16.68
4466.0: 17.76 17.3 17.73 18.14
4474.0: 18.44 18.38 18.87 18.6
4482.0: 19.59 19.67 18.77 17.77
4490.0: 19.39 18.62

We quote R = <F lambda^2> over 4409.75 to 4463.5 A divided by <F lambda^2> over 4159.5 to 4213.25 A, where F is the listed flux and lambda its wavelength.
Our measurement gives 1.52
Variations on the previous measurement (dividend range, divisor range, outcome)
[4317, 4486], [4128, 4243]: 1.41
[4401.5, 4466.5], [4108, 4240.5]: 1.49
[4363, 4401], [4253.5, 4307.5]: 1.22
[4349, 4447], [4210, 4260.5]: 1.28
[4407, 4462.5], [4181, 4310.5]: 1.42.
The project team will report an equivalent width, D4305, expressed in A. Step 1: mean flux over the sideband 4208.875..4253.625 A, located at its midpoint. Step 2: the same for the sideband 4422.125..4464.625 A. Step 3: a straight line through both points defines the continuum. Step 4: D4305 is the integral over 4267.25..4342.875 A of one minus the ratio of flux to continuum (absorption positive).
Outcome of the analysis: 6.57 A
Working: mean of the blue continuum 14.2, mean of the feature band 14.2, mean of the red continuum 18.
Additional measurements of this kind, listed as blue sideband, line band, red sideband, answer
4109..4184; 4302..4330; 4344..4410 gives 2.7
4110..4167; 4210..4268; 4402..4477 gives 1.5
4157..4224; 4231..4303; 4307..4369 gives 1.9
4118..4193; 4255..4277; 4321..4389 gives 0.4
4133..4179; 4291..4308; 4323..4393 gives 3.5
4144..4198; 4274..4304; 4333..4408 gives 2.9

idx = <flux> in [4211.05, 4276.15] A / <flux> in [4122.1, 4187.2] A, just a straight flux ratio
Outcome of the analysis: 1.1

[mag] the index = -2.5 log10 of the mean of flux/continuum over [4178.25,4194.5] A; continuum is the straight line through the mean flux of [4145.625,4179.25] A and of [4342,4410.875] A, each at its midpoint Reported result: 0.02 mag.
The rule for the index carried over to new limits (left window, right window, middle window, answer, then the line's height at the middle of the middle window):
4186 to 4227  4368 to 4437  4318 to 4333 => -0.07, 15.4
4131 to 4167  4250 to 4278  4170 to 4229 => 0.02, 13.6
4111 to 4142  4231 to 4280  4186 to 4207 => 0.06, 14.1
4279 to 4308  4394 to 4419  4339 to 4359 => -0.09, 14.8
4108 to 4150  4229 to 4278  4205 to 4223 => 0.02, 14.2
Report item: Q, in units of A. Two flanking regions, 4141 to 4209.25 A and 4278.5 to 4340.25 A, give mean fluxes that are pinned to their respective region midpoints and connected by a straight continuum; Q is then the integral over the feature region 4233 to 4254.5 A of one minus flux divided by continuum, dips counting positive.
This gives -2.0 A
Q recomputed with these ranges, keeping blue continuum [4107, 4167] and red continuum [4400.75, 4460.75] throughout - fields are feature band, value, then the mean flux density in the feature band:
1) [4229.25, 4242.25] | 0.4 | 14.3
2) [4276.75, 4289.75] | 0.9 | 14.4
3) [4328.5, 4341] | 0.3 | 15.9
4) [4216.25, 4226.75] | 0.4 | 13.9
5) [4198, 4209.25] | 0.7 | 13.3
